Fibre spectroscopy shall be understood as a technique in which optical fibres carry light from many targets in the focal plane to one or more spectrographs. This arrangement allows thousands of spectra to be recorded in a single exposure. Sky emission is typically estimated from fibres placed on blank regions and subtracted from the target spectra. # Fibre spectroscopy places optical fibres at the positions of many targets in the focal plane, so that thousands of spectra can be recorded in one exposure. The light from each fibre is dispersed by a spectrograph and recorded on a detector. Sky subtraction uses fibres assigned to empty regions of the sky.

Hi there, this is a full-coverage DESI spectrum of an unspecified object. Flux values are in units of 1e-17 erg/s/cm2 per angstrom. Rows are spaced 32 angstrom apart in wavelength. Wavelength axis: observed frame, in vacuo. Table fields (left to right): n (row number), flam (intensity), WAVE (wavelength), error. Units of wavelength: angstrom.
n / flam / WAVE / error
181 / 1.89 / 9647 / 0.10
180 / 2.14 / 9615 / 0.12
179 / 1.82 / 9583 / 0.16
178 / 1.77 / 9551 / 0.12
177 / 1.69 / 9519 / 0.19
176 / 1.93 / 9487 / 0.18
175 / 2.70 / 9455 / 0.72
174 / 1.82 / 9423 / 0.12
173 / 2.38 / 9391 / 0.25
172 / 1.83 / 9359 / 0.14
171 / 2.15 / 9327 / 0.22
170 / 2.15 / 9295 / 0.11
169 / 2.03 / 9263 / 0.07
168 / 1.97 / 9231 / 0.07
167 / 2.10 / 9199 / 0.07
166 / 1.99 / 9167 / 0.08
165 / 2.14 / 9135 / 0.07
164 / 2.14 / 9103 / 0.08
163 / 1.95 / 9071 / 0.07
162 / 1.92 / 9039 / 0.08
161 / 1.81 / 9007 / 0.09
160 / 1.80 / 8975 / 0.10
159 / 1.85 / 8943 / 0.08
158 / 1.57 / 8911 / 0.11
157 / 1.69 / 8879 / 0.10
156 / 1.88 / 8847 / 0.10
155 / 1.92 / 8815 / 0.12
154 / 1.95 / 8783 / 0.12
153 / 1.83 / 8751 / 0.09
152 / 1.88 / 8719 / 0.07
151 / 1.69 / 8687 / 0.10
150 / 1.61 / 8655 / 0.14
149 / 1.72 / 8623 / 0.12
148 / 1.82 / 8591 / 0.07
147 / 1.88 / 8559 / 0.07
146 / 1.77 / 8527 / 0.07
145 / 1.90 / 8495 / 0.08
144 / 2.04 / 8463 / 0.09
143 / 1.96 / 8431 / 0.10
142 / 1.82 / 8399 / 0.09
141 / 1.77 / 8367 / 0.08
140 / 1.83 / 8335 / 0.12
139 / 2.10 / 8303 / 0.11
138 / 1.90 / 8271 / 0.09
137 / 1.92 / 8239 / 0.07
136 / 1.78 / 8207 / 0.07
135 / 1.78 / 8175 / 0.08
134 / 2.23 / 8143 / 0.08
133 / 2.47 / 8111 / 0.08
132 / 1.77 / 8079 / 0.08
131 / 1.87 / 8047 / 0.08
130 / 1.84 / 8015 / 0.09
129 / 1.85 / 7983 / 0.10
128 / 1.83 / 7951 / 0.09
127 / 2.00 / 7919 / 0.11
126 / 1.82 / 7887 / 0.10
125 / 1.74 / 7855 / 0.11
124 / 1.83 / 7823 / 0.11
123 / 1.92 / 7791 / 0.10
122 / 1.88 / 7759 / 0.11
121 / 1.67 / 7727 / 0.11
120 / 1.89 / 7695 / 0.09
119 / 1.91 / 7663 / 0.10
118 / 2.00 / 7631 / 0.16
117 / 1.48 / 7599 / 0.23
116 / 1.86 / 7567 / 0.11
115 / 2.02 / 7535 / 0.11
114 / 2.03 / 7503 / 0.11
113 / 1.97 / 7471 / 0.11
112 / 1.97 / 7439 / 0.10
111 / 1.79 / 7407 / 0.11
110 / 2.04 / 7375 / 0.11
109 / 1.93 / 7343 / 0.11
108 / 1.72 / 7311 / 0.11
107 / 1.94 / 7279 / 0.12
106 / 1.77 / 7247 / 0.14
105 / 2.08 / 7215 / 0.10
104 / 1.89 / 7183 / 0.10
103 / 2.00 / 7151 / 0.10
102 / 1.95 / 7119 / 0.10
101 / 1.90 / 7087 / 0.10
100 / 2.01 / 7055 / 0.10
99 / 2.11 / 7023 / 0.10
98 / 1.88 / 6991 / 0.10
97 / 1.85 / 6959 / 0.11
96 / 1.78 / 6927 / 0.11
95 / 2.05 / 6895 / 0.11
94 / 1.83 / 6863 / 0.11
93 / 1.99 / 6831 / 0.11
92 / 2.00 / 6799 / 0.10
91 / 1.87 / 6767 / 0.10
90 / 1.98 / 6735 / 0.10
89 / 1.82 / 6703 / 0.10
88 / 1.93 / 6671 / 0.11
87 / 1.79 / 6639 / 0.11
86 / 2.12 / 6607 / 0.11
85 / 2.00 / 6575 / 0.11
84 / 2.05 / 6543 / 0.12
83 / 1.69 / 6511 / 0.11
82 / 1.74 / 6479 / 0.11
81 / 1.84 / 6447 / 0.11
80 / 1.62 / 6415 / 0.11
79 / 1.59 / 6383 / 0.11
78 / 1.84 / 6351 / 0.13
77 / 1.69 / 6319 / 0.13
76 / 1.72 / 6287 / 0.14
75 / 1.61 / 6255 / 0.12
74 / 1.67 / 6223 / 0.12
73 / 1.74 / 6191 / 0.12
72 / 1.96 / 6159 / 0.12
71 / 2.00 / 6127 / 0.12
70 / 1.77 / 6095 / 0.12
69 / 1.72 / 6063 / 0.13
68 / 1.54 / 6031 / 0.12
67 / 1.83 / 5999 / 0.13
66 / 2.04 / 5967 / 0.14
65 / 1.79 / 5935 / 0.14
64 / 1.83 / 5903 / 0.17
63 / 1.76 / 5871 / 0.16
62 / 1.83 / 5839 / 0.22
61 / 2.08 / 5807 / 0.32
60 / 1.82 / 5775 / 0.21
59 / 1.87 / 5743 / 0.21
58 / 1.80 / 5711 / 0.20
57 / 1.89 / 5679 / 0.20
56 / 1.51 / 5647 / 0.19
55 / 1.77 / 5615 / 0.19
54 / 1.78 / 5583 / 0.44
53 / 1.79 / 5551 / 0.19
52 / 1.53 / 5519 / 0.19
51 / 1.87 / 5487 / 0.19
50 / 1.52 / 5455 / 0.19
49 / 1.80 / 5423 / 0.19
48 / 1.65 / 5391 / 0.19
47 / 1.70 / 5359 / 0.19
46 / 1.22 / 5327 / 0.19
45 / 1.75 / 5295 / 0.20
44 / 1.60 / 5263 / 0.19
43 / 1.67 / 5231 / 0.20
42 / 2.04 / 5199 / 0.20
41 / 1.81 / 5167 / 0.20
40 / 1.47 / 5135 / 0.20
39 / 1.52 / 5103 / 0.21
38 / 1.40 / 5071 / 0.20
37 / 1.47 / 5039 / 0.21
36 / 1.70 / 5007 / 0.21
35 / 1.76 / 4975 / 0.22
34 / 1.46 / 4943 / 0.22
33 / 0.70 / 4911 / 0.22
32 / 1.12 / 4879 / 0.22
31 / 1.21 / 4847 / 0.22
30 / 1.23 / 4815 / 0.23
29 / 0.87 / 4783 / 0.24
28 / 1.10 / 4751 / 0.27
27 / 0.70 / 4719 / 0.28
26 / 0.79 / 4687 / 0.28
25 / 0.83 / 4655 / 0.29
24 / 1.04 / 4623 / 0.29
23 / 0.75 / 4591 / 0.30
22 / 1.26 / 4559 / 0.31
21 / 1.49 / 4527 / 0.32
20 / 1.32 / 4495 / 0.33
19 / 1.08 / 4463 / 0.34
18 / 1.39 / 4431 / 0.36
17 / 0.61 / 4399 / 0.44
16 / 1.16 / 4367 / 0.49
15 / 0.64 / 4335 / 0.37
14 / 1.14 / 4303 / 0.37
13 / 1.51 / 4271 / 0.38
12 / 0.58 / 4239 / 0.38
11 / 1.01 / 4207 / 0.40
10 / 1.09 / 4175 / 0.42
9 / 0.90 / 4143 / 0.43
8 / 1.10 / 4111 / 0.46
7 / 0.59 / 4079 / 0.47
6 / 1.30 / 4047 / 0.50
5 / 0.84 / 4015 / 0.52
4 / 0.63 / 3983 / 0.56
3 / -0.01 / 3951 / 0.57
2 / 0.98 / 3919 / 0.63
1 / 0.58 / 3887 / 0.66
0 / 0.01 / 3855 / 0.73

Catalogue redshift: 0.237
